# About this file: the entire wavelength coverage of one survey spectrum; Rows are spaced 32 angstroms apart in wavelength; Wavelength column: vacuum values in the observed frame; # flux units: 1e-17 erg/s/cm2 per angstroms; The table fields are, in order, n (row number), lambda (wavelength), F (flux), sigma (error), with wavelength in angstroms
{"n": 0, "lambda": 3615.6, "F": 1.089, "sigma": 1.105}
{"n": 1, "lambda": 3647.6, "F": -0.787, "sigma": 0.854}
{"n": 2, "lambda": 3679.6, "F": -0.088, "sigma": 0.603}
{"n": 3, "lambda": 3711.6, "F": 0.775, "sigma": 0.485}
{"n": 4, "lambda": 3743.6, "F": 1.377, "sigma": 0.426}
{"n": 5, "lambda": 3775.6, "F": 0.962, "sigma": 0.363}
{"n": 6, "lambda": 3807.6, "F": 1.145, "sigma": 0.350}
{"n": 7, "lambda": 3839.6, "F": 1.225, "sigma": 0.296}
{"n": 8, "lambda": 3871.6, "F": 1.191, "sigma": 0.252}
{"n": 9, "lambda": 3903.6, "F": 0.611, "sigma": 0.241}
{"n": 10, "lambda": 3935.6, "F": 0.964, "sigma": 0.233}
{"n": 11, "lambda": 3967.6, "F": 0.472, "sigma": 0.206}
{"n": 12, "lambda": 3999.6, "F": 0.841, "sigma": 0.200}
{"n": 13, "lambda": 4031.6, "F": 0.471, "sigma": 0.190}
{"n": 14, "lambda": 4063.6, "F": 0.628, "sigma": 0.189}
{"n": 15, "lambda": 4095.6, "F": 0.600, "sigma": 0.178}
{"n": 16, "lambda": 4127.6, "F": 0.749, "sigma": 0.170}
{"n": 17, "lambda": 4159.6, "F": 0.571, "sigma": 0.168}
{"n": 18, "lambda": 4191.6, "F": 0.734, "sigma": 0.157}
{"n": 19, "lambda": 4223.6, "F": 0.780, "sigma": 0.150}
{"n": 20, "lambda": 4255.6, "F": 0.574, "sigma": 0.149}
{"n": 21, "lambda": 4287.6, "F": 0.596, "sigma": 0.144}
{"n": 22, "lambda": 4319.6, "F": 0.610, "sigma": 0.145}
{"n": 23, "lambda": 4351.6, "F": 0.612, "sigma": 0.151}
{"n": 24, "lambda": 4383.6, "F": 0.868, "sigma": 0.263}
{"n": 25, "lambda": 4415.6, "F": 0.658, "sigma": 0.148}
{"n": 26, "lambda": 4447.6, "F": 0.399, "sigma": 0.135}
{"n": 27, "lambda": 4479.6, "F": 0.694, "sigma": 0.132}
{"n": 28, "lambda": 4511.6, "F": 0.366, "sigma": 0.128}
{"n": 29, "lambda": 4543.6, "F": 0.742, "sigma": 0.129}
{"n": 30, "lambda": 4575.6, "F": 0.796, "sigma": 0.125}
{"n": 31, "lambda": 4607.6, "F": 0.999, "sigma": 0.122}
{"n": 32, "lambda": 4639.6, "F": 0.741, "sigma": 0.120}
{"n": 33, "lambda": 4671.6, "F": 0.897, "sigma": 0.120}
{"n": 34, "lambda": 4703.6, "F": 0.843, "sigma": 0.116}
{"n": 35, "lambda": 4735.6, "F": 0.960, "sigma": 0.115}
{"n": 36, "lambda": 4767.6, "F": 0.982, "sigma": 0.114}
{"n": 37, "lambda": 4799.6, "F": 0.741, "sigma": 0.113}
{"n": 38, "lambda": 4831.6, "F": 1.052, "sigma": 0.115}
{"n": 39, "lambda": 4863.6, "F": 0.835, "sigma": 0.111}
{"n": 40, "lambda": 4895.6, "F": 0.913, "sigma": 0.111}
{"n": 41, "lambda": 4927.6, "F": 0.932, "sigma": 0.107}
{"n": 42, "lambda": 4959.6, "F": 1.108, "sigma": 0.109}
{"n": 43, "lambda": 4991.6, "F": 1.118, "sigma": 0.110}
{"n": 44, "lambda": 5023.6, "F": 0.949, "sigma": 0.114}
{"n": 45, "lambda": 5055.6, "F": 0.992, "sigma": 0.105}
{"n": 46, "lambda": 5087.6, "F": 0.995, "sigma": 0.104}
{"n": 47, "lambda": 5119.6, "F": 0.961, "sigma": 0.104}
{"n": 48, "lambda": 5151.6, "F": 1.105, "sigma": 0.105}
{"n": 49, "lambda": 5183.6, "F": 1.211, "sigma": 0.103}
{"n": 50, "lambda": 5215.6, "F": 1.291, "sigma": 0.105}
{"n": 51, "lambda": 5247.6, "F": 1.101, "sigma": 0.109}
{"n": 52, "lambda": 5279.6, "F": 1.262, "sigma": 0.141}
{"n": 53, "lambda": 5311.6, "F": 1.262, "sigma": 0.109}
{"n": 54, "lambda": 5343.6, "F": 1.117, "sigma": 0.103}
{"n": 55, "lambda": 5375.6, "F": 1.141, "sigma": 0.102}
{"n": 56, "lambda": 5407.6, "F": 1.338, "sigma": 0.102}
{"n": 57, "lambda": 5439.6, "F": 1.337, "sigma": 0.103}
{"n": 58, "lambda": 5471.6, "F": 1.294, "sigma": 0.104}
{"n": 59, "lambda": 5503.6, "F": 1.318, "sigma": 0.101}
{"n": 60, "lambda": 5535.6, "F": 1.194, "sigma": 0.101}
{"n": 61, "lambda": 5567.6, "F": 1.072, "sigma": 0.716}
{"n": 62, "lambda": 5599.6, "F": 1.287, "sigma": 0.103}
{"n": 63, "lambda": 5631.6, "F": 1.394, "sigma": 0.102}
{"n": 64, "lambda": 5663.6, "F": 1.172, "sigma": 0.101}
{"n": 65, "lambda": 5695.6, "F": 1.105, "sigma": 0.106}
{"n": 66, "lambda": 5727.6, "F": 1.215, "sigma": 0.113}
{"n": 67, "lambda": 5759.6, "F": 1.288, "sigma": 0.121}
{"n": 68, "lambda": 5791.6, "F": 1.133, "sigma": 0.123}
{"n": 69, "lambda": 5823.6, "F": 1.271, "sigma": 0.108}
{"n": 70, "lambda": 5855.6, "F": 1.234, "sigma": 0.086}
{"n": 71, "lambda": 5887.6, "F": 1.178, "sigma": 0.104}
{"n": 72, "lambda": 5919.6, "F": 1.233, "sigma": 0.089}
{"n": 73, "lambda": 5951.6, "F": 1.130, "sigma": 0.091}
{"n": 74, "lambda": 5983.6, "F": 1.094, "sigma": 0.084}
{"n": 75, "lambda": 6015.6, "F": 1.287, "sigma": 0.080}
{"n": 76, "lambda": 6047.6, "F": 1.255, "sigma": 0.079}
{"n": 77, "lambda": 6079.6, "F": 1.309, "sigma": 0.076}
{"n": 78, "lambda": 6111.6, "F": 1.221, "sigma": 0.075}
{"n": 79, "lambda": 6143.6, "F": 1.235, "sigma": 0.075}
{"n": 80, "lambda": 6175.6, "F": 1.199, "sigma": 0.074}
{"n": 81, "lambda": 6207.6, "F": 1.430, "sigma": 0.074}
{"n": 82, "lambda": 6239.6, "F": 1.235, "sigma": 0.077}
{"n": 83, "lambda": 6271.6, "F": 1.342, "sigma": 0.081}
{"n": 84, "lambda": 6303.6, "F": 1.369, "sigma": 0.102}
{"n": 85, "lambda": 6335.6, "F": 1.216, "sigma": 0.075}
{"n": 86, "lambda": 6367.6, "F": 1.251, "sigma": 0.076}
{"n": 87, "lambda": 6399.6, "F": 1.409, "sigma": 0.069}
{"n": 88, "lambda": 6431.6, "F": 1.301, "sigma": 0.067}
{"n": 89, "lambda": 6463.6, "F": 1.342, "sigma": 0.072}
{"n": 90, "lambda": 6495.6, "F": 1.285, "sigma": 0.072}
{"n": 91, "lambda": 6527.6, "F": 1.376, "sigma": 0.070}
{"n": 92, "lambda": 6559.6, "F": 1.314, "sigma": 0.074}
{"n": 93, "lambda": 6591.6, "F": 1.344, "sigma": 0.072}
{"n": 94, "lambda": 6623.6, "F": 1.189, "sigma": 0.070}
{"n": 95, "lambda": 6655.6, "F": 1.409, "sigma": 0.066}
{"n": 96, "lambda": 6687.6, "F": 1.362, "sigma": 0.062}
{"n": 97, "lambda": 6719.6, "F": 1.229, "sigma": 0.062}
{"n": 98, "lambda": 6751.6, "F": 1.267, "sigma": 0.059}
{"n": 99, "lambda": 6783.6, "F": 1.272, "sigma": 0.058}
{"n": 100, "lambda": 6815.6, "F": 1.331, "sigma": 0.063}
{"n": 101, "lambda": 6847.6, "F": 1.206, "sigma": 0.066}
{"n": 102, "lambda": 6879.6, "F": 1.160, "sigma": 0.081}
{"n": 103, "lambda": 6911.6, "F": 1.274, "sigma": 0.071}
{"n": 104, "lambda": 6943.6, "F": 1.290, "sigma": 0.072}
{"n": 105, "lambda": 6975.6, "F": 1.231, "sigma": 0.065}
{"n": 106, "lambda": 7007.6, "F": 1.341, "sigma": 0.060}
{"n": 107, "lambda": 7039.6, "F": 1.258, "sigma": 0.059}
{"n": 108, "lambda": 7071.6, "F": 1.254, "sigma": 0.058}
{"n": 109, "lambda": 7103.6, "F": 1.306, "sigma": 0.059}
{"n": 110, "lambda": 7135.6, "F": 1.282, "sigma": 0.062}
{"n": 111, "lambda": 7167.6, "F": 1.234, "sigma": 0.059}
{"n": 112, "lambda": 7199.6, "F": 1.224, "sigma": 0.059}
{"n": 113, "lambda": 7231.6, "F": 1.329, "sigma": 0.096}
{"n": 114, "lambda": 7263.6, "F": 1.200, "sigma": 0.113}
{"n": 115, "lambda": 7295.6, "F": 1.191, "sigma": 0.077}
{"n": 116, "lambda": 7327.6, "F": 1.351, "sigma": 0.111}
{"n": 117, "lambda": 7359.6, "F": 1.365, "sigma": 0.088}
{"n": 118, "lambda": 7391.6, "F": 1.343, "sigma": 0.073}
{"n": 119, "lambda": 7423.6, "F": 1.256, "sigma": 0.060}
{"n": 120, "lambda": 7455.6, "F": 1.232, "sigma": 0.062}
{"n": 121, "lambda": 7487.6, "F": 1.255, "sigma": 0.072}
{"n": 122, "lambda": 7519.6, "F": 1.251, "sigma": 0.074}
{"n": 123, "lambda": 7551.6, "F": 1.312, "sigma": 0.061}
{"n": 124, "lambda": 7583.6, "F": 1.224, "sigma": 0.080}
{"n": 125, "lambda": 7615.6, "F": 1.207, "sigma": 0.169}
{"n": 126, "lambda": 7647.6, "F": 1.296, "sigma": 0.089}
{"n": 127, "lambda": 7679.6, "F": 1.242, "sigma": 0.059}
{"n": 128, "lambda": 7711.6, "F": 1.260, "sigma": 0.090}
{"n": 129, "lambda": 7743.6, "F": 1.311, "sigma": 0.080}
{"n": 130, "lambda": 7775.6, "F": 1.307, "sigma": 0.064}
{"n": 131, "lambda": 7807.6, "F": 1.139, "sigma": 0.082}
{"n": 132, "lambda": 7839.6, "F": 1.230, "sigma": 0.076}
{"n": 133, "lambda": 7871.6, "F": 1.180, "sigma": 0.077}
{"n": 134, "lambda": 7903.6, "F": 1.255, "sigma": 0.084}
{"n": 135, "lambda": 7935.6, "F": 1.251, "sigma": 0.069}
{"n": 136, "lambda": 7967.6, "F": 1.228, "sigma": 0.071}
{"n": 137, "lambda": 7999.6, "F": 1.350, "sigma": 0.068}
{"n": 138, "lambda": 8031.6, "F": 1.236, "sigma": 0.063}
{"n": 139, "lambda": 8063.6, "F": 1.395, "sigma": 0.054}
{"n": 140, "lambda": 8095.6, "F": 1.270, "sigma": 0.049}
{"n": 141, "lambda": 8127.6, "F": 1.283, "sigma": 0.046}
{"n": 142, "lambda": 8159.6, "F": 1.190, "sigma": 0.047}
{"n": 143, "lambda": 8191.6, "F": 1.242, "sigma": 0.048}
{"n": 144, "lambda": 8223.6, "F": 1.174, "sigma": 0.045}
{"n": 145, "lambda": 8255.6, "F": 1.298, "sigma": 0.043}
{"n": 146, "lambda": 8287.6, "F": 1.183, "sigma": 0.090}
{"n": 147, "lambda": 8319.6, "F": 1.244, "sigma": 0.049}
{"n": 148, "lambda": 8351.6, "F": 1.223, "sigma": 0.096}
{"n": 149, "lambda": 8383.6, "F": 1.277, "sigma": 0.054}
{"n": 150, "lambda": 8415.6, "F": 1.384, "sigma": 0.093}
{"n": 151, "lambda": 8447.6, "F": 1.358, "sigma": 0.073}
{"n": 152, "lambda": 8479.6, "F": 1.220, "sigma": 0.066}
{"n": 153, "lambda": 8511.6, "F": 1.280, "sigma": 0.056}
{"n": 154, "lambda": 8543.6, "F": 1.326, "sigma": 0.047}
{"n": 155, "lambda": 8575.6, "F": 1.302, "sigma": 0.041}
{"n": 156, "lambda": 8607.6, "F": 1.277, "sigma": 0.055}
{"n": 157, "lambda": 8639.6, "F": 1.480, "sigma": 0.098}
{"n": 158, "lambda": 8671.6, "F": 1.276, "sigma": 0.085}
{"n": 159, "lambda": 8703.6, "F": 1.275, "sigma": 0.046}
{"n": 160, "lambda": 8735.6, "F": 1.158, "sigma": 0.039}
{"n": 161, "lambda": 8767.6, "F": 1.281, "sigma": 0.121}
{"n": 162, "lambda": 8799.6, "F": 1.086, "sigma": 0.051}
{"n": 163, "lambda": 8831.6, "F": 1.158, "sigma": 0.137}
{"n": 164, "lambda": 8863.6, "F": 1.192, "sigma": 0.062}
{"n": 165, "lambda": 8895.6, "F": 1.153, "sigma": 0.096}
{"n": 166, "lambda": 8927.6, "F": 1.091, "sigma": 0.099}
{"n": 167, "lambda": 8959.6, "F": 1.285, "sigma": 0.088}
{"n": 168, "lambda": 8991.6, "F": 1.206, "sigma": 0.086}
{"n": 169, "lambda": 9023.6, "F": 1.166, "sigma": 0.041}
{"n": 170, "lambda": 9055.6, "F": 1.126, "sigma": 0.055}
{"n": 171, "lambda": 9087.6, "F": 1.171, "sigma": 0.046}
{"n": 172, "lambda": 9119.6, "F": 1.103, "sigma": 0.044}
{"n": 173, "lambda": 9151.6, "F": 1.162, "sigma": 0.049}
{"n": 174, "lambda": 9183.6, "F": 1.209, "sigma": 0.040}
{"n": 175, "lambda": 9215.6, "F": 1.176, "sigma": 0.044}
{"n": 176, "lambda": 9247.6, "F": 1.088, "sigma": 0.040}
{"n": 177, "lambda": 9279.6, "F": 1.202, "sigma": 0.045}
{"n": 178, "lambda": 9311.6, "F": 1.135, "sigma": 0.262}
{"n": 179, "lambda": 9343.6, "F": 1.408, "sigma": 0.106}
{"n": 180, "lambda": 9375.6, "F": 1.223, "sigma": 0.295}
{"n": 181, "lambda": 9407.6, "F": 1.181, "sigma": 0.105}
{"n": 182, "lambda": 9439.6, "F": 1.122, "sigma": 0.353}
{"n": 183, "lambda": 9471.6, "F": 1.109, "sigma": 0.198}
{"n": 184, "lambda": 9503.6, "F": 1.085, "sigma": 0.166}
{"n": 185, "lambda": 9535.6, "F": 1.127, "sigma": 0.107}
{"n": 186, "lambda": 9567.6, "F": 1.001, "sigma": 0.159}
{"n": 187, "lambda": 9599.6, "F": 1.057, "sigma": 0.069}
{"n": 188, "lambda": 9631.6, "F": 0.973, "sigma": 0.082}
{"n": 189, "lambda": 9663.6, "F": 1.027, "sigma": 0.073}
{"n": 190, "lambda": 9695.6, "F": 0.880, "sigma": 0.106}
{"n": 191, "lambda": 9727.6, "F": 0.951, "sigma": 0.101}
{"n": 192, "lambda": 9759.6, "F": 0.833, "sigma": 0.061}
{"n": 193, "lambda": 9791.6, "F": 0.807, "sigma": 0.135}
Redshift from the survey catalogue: 0.148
